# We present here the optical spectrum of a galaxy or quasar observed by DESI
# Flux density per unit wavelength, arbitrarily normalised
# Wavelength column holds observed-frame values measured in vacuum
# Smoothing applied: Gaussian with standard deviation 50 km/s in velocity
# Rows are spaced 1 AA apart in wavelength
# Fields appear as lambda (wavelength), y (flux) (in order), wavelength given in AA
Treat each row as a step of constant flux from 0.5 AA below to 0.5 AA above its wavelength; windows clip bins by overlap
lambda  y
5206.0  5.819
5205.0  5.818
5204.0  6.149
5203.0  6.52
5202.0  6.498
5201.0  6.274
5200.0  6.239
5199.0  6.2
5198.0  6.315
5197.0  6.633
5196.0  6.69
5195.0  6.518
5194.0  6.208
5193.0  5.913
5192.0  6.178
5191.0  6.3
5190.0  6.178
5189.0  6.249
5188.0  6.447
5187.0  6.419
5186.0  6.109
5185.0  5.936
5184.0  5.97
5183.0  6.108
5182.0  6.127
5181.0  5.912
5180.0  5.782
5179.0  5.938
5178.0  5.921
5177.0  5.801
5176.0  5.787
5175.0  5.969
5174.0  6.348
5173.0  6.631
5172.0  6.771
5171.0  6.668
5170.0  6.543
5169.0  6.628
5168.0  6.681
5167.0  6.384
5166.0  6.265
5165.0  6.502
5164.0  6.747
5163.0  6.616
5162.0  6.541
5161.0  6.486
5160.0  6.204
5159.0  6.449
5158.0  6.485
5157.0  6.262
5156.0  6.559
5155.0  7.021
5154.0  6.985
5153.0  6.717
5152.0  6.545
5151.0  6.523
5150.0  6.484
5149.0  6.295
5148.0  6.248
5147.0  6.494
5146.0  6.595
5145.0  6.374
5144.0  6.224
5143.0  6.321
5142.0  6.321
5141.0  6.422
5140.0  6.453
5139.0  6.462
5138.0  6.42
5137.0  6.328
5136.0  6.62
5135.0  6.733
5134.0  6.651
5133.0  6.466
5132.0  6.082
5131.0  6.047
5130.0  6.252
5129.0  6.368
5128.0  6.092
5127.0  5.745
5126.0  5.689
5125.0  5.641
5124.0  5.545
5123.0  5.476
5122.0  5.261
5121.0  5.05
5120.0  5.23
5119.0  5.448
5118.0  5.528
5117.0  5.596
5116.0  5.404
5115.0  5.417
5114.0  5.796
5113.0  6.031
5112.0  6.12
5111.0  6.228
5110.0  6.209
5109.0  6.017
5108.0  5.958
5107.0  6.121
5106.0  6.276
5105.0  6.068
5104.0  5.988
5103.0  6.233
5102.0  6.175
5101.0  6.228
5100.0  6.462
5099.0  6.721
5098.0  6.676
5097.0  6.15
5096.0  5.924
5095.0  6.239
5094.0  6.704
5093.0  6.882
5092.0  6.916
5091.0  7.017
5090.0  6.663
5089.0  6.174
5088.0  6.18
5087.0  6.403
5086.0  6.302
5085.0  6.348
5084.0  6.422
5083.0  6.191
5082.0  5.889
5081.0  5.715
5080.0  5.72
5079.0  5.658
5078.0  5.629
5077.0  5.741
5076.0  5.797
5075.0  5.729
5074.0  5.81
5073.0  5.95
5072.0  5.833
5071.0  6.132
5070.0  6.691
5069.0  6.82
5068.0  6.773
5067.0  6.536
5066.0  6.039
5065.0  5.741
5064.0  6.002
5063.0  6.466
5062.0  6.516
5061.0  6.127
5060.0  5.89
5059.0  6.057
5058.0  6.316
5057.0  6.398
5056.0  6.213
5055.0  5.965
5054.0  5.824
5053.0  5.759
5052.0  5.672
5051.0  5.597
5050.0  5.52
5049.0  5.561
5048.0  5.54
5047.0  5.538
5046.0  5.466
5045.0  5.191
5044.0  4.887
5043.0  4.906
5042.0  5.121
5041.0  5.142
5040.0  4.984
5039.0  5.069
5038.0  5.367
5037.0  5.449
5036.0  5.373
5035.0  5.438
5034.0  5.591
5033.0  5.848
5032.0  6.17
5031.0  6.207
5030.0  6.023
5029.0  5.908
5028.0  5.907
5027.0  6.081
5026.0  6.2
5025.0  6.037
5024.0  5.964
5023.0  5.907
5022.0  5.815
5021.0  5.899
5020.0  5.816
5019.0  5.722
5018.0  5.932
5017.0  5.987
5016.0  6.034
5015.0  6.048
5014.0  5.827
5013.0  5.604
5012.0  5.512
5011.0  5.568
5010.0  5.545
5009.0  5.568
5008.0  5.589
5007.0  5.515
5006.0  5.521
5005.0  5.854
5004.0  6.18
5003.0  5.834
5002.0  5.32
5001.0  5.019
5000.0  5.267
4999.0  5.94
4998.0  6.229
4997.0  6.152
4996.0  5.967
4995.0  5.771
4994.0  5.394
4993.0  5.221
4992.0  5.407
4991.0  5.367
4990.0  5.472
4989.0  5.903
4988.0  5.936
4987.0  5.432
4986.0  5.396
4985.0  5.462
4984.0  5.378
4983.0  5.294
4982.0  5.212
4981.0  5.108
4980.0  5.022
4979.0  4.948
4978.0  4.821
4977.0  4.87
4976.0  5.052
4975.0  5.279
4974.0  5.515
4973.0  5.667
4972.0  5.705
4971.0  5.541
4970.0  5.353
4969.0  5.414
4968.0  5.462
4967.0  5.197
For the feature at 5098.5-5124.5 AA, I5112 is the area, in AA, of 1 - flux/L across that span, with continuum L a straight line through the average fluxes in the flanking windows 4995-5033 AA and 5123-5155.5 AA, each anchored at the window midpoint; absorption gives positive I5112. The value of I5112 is 1.5 AA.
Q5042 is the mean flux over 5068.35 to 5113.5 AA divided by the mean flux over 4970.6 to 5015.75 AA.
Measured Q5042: 1.12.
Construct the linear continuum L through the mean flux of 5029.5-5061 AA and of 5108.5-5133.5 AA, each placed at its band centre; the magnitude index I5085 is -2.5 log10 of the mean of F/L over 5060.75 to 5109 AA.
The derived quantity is -0.09 mag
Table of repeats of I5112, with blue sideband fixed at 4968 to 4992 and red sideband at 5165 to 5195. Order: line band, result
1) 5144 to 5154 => -0.7 AA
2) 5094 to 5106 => -0.8 AA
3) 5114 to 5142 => 0.3 AA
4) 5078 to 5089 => -0.5 AA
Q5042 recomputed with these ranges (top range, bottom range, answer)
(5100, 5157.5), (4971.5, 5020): 1.11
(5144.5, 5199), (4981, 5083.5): 1.10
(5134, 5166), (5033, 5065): 1.15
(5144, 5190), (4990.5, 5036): 1.10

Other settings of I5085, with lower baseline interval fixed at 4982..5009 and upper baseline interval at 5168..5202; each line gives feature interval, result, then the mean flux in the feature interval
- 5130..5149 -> -0.053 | 6.4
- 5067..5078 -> -0.048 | 6.12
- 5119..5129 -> 0.089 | 5.56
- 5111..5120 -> 0.062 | 5.67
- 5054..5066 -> -0.057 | 6.14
